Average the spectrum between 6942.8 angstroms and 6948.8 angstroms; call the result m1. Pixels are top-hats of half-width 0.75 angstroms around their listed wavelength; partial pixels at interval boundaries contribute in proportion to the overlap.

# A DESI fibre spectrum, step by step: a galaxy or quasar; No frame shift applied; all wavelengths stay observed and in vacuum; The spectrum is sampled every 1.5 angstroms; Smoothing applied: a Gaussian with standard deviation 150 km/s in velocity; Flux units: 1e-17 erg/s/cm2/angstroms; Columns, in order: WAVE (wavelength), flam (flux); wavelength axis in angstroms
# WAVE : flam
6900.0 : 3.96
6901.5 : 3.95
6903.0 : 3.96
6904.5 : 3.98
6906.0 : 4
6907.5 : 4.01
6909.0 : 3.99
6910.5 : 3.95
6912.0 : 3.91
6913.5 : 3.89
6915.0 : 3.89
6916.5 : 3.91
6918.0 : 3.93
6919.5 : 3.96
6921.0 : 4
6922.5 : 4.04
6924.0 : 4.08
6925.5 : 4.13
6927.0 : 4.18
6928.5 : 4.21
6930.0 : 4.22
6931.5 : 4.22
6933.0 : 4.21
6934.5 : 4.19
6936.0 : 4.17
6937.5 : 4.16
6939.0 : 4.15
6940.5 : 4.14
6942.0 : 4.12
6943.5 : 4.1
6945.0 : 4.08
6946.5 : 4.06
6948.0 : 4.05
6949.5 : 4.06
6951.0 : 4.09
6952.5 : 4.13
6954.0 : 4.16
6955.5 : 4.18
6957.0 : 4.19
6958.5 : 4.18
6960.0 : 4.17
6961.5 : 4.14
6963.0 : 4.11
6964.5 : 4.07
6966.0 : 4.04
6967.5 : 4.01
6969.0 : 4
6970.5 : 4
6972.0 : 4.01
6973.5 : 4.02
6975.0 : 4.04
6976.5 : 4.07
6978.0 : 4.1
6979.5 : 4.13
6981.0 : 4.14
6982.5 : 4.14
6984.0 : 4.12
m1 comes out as 4.07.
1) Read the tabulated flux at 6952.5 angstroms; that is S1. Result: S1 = 4.13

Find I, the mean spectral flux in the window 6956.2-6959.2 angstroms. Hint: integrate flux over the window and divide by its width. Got 4.18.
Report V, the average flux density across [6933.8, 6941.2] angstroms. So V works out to 4.16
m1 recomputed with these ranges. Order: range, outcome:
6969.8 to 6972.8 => 4.01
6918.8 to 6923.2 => 4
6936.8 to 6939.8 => 4.15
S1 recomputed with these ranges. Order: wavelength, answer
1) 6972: 4.01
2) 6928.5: 4.21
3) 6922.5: 4.04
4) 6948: 4.05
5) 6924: 4.08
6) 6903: 3.96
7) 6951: 4.09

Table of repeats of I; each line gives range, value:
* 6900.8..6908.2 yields 3.98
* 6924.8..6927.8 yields 4.16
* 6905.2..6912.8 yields 3.97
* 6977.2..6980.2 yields 4.11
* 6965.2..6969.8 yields 4.02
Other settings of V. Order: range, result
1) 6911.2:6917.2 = 3.9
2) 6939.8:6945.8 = 4.11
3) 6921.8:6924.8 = 4.06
